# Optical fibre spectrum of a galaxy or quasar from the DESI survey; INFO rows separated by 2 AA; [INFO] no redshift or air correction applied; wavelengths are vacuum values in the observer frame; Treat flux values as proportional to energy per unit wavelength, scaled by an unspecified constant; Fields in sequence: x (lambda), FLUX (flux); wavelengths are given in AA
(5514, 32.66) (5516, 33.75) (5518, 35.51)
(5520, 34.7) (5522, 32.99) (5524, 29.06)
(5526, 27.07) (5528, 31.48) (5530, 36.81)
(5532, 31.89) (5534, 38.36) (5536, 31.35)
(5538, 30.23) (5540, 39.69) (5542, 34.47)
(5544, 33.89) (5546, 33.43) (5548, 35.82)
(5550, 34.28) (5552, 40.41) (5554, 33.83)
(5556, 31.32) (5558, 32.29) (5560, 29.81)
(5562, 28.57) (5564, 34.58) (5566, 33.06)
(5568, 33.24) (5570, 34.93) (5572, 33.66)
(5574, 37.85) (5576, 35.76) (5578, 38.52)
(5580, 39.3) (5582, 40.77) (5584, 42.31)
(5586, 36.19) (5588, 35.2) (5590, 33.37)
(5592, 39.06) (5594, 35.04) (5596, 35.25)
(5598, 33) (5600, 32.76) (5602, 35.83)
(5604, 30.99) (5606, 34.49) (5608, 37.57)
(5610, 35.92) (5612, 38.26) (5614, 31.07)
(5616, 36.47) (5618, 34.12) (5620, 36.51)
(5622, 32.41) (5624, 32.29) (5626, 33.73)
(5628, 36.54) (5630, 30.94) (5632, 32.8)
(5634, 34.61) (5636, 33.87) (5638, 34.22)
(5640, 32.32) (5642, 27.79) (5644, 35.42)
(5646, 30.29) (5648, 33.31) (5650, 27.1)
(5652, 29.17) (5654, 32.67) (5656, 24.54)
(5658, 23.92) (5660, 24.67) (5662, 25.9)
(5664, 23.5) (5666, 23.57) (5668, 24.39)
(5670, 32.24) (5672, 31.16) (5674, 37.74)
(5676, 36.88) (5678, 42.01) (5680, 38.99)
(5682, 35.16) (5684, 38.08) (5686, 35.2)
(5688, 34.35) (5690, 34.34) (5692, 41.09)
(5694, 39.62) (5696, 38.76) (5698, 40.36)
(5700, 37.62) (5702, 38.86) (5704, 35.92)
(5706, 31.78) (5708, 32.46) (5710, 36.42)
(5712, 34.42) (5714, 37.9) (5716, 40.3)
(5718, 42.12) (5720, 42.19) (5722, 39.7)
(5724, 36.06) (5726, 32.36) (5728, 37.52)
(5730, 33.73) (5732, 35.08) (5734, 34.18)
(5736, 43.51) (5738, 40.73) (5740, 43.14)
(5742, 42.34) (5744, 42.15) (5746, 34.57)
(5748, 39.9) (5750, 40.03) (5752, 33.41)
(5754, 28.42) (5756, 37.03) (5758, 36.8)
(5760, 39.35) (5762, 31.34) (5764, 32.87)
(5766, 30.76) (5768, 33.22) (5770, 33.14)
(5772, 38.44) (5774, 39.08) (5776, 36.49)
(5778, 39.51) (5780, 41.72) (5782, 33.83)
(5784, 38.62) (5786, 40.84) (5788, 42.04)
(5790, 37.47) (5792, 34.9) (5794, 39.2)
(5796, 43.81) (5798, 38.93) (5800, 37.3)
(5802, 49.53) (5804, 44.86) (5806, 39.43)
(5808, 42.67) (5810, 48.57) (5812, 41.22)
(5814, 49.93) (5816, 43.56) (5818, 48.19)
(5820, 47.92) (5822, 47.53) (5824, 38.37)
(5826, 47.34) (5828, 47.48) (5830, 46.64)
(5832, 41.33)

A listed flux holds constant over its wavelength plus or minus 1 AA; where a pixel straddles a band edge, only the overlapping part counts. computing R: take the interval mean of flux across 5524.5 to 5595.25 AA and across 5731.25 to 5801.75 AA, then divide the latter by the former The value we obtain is 1.08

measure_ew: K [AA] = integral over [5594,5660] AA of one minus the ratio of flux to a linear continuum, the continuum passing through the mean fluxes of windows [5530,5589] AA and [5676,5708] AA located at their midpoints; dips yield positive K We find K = 6.3 AA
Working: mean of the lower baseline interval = 35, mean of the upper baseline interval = 37.3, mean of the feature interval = 32.7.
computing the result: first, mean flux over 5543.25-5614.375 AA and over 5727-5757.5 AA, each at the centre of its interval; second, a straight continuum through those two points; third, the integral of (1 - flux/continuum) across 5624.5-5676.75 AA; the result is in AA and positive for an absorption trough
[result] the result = 8.3 AA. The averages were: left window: 35.1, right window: 37.7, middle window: 30.5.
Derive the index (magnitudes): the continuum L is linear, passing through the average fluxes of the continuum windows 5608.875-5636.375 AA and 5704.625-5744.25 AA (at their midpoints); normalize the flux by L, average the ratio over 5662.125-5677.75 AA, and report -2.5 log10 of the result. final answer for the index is 0.19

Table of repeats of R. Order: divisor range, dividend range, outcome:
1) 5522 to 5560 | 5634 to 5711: 0.99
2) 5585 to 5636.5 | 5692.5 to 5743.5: 1.10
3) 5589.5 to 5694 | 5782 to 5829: 1.29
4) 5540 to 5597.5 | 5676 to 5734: 1.05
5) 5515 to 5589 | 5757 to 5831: 1.18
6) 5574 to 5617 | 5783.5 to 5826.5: 1.19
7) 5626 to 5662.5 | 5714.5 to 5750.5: 1.26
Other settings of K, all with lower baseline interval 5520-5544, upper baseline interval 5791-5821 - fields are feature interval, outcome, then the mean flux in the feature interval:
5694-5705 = 0.3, 38.4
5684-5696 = 0.6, 37.2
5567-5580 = -0.5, 35.9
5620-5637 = 1.5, 33.6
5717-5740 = 1.3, 38.2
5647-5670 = 6.7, 26.9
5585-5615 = 0.6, 34.9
